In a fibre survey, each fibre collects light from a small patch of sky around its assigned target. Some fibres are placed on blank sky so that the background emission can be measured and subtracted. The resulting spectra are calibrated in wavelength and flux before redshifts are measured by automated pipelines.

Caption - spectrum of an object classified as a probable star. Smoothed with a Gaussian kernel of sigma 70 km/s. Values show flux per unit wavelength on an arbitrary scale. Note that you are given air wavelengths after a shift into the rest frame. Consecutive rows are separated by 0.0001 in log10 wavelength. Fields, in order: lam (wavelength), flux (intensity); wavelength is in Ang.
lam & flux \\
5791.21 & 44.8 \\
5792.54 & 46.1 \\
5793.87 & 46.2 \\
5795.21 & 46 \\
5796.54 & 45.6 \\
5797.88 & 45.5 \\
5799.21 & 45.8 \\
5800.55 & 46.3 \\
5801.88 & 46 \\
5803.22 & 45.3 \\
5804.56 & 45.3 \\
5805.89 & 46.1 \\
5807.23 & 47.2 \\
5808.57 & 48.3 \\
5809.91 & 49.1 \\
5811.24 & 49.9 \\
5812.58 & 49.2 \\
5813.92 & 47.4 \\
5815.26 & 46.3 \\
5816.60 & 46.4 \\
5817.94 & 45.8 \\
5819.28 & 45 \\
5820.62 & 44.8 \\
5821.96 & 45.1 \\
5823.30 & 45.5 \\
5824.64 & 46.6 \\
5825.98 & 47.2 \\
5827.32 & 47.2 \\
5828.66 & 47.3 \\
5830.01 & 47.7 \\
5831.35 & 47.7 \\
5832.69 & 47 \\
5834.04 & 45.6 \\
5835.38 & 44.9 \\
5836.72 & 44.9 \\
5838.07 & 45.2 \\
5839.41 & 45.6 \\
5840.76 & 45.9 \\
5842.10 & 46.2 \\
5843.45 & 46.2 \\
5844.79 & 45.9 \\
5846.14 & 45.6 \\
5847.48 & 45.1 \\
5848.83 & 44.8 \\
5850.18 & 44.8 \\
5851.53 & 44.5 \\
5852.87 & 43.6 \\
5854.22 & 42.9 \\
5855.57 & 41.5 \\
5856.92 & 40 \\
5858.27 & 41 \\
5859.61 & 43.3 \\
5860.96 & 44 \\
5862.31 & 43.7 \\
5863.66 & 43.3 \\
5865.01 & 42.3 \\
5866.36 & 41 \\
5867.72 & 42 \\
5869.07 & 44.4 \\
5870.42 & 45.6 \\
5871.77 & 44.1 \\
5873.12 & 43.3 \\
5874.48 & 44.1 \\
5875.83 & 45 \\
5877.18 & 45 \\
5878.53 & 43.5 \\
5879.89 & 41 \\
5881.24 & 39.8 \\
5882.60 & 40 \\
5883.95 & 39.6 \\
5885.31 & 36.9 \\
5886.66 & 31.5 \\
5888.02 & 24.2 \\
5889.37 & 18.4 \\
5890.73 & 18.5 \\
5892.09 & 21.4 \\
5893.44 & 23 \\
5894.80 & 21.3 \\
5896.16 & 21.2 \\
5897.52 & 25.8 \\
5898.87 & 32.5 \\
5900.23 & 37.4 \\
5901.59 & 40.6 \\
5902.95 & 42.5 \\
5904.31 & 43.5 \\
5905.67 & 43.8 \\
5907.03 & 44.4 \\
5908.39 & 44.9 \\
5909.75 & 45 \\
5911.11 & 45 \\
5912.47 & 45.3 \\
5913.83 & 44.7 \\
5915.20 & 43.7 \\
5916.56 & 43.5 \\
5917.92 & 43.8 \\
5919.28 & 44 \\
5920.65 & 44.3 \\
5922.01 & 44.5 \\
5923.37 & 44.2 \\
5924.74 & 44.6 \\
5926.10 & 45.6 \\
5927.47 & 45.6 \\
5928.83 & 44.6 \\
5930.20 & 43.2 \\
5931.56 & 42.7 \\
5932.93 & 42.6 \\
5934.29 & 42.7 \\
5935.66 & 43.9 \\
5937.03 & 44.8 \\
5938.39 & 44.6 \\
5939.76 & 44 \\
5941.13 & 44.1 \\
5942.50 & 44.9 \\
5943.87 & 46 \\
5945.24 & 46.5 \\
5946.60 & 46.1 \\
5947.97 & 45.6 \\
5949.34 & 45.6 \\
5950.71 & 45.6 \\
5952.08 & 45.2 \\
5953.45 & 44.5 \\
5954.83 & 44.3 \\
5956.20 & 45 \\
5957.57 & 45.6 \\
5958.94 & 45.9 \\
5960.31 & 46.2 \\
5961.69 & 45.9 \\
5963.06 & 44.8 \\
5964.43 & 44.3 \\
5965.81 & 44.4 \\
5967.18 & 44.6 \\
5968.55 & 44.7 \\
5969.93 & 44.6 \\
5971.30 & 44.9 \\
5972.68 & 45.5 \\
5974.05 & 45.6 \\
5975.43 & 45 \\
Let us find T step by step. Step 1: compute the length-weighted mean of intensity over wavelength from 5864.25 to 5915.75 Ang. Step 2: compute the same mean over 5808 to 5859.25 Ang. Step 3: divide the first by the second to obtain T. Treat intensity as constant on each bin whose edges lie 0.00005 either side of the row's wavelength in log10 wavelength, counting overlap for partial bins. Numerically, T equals 0.83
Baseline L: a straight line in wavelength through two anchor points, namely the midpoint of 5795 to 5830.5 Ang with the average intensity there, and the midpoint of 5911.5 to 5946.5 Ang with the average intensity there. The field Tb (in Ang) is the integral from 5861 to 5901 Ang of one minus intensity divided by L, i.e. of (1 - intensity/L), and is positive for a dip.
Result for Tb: 8.3 Ang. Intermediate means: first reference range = 46.6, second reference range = 44.4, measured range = 36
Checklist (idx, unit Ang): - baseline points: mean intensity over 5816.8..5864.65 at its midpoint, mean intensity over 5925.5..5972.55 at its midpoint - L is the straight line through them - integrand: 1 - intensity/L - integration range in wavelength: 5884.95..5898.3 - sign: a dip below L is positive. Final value 6.2 Ang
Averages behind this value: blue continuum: 45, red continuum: 44.8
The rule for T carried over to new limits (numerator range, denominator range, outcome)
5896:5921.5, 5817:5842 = 0.90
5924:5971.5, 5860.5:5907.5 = 1.21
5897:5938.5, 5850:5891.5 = 1.07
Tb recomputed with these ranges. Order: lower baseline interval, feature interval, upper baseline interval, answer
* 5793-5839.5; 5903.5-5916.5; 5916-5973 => 0.2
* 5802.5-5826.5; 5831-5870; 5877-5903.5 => -4.5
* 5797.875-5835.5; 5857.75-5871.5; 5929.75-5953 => 0.8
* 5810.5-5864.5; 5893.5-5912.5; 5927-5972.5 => 3.2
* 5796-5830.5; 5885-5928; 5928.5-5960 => 7.5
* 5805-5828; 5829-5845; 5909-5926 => 0.1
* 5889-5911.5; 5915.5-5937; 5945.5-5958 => -2.5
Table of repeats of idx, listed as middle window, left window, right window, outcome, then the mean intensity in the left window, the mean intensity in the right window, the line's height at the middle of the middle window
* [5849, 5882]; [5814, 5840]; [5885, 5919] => -2.03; 46.1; 35.4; 40.6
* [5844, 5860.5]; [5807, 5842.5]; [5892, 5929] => 0.32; 46.6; 39.9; 44.5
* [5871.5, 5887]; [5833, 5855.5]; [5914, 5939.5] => 1.16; 45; 44.1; 44.6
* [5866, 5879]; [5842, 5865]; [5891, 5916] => -0.88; 43.8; 36.7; 41.1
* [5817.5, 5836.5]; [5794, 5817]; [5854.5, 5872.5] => -0.38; 46.8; 42.8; 45.3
